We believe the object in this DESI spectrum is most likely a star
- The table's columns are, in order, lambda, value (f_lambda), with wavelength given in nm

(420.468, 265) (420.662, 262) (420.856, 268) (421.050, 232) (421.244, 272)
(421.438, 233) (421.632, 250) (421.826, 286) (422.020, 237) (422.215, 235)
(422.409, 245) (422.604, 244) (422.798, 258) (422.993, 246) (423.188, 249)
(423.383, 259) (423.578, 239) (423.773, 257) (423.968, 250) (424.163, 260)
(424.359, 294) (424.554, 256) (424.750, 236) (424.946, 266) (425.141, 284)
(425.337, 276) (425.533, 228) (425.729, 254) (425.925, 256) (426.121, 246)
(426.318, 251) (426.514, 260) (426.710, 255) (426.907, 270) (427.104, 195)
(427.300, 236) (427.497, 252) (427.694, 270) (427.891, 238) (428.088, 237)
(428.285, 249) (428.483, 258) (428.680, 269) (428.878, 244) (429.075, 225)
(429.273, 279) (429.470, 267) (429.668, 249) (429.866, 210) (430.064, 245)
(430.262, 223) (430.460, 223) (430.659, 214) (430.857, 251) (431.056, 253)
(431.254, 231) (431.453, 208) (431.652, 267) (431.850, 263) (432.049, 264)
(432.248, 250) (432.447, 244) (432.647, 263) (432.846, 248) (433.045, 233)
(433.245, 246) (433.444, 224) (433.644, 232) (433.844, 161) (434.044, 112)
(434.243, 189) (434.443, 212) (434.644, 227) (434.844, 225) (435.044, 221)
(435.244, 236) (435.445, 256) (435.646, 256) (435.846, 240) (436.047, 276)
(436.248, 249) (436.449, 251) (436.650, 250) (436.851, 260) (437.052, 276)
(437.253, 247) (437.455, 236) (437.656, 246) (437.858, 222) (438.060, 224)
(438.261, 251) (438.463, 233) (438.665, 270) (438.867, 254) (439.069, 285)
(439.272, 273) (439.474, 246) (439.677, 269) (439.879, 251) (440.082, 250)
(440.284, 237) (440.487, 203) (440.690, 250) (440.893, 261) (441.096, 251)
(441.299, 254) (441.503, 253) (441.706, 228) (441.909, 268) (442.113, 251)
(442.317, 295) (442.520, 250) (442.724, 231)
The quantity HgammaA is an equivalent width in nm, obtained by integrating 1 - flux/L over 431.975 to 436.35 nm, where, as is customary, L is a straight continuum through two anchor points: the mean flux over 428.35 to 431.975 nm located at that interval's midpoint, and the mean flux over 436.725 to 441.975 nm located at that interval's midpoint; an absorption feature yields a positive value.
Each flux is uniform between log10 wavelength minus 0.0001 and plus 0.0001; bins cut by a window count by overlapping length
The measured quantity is 0.29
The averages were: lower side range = 243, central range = 230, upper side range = 250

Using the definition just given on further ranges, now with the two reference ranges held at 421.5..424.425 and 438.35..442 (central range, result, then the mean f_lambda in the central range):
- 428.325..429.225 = 0.01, 250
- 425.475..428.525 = 0.07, 247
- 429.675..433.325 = 0.17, 241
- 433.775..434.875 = 0.29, 186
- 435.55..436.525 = -0.01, 255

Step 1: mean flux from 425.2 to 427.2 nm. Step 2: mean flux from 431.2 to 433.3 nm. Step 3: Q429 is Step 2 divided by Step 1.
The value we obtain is 0.99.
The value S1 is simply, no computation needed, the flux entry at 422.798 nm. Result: 258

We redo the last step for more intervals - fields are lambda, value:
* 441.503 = 253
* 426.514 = 260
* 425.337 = 276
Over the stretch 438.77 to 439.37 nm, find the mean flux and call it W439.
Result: 270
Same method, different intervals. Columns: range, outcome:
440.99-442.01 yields 251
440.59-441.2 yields 254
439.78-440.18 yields 250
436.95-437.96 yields 245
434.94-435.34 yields 229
